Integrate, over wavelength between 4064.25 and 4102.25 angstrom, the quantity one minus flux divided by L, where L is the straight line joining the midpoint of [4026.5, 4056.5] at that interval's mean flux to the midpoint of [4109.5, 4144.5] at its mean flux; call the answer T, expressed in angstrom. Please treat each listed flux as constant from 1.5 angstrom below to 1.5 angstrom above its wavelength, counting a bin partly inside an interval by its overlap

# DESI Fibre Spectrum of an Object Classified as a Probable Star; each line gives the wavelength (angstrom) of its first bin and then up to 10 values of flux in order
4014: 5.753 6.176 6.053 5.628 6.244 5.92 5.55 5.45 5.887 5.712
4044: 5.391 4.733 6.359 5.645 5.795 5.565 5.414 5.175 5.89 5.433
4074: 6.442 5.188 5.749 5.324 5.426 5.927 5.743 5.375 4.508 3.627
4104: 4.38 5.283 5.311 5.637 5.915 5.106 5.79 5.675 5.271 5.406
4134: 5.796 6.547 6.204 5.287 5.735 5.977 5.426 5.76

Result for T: 1.9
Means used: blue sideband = 5.66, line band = 5.39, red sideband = 5.67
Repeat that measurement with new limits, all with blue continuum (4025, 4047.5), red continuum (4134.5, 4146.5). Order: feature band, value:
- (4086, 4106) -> 2.9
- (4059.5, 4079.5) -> 0.5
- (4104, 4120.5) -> 1.4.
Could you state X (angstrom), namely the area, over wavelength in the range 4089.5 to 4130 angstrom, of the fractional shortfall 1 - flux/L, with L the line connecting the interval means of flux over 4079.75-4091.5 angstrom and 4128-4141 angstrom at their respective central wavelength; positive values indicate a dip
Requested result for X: 3.7 angstrom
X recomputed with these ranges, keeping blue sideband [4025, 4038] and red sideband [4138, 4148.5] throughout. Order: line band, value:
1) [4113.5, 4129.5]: 0.7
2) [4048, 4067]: 0.5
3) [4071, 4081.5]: 0.1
